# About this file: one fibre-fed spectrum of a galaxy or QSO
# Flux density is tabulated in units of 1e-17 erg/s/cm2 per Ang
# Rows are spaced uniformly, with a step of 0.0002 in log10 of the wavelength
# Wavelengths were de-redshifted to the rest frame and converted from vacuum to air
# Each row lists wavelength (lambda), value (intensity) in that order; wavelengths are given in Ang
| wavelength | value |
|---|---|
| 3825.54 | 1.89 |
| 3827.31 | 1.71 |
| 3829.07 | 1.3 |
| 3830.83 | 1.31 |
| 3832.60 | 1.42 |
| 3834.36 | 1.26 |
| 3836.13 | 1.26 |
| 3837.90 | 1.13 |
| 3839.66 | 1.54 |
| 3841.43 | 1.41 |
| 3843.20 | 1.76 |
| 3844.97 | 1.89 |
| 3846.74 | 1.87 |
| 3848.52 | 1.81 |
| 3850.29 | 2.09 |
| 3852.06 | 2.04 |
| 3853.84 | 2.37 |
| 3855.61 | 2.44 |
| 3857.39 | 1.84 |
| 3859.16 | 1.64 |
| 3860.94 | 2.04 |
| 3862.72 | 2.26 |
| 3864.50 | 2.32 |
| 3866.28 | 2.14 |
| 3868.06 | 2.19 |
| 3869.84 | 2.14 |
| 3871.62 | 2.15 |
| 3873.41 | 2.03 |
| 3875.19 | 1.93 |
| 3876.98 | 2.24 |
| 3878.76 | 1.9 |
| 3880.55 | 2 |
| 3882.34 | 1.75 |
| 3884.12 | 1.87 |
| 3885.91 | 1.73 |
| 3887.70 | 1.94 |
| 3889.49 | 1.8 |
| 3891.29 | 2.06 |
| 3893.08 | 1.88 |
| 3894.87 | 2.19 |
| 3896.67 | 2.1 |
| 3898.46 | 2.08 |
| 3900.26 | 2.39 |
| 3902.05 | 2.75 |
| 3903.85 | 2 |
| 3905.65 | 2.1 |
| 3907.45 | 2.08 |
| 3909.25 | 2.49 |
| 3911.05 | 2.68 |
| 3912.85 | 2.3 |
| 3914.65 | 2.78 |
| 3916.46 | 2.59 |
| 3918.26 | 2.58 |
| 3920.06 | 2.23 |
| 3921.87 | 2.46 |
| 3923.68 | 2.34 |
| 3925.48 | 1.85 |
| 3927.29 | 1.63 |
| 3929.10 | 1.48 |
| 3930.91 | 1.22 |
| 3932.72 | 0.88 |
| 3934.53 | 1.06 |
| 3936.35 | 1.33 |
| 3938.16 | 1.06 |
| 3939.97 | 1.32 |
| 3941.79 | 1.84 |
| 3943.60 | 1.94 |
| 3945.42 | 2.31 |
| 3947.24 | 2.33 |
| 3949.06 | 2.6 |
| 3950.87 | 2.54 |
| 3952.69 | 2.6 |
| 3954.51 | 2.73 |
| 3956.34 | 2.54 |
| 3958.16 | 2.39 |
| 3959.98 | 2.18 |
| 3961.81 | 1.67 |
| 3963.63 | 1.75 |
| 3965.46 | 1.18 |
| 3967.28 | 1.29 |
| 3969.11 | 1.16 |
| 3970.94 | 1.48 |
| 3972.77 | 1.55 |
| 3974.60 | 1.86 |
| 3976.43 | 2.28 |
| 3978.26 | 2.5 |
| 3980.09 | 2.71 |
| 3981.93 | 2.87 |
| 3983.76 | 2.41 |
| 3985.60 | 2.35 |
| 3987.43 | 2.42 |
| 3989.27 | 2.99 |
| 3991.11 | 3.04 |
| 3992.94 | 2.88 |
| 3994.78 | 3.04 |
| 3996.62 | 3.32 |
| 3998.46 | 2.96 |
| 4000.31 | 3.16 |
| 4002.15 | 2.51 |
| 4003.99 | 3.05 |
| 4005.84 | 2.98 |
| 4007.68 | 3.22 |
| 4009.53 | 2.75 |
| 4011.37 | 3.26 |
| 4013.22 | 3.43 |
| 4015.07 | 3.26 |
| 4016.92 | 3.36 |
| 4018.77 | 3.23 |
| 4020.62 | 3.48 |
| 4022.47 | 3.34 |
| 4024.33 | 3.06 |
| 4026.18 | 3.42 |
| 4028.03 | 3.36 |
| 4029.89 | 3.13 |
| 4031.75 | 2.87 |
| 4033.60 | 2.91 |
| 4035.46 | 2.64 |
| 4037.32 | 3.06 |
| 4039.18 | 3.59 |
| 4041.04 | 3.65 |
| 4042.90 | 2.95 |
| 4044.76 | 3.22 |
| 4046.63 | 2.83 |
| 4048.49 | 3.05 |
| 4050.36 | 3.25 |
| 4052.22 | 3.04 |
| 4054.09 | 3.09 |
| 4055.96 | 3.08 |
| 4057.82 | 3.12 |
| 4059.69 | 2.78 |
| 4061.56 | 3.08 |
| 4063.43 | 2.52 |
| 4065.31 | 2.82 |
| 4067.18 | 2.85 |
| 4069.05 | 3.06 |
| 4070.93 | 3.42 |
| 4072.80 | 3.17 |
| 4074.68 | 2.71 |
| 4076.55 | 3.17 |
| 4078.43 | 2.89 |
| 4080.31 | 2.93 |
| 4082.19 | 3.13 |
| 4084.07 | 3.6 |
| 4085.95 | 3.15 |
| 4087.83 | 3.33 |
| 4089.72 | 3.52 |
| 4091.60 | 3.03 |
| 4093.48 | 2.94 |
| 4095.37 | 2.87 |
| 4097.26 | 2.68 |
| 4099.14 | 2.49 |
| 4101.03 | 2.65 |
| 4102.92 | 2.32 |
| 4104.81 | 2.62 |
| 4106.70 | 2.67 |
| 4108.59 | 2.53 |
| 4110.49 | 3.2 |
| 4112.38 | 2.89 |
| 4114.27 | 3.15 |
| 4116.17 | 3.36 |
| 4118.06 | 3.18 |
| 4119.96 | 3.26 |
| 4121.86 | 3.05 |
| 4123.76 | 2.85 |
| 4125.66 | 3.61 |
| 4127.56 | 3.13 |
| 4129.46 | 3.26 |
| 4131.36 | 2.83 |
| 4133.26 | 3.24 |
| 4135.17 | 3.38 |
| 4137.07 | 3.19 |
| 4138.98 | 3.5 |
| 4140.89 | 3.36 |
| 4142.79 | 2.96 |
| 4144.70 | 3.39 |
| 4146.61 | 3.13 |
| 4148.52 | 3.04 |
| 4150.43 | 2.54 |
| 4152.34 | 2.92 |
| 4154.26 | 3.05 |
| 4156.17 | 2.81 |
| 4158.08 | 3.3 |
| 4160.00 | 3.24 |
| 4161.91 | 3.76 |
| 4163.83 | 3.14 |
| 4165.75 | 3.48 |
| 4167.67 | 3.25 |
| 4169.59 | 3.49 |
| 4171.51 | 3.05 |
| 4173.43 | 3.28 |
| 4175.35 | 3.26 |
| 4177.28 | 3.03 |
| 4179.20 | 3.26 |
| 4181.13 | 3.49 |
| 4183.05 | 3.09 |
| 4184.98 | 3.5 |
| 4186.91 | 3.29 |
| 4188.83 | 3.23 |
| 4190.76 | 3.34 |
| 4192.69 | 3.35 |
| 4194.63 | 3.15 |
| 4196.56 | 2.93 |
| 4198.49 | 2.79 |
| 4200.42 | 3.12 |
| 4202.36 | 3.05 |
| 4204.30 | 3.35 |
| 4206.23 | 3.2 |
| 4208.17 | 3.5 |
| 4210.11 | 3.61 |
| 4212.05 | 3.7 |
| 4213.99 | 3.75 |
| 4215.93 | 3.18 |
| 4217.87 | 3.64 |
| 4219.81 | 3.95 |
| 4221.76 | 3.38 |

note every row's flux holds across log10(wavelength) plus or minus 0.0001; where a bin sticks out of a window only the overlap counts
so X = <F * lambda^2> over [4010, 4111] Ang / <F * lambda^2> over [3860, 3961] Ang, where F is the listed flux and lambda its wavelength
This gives 1.58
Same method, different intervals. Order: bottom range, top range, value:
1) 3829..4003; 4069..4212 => 1.69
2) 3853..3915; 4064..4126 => 1.56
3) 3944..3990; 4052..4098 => 1.47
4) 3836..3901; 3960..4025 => 1.43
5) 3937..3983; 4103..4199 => 1.71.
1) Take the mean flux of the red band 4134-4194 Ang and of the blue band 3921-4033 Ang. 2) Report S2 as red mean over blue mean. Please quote 1.3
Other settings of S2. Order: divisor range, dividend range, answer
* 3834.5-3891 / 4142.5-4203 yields 1.66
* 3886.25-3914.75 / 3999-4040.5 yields 1.43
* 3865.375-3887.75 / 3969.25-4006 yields 1.29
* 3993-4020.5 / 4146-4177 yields 1.02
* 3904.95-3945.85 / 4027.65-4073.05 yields 1.58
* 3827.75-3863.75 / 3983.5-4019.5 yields 1.72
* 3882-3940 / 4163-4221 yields 1.67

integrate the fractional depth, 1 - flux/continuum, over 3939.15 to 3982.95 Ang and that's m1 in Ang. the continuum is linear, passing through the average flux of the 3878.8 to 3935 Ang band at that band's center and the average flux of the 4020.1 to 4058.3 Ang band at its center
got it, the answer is 7.4 Ang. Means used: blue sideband 2.05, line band 2.07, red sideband 3.15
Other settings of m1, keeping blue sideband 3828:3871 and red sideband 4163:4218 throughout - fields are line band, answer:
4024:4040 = -3.1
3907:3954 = 2.9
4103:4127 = -0.3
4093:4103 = 0.7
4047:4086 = -4.1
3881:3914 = -1.6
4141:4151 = 0.1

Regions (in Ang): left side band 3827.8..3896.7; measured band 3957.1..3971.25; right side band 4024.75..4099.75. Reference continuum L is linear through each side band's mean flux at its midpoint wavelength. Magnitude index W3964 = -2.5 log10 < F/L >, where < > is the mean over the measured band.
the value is 0.44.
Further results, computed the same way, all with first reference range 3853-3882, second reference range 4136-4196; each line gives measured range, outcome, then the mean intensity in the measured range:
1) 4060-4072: -0.04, 2.95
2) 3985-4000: -0.13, 2.9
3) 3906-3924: -0.08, 2.45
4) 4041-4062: -0.11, 3.07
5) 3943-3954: -0.01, 2.41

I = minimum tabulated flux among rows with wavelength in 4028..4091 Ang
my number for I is 2.52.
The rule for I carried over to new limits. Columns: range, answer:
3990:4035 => 2.51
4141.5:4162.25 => 2.54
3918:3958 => 0.88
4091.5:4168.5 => 2.32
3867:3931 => 1.22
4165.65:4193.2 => 3.03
